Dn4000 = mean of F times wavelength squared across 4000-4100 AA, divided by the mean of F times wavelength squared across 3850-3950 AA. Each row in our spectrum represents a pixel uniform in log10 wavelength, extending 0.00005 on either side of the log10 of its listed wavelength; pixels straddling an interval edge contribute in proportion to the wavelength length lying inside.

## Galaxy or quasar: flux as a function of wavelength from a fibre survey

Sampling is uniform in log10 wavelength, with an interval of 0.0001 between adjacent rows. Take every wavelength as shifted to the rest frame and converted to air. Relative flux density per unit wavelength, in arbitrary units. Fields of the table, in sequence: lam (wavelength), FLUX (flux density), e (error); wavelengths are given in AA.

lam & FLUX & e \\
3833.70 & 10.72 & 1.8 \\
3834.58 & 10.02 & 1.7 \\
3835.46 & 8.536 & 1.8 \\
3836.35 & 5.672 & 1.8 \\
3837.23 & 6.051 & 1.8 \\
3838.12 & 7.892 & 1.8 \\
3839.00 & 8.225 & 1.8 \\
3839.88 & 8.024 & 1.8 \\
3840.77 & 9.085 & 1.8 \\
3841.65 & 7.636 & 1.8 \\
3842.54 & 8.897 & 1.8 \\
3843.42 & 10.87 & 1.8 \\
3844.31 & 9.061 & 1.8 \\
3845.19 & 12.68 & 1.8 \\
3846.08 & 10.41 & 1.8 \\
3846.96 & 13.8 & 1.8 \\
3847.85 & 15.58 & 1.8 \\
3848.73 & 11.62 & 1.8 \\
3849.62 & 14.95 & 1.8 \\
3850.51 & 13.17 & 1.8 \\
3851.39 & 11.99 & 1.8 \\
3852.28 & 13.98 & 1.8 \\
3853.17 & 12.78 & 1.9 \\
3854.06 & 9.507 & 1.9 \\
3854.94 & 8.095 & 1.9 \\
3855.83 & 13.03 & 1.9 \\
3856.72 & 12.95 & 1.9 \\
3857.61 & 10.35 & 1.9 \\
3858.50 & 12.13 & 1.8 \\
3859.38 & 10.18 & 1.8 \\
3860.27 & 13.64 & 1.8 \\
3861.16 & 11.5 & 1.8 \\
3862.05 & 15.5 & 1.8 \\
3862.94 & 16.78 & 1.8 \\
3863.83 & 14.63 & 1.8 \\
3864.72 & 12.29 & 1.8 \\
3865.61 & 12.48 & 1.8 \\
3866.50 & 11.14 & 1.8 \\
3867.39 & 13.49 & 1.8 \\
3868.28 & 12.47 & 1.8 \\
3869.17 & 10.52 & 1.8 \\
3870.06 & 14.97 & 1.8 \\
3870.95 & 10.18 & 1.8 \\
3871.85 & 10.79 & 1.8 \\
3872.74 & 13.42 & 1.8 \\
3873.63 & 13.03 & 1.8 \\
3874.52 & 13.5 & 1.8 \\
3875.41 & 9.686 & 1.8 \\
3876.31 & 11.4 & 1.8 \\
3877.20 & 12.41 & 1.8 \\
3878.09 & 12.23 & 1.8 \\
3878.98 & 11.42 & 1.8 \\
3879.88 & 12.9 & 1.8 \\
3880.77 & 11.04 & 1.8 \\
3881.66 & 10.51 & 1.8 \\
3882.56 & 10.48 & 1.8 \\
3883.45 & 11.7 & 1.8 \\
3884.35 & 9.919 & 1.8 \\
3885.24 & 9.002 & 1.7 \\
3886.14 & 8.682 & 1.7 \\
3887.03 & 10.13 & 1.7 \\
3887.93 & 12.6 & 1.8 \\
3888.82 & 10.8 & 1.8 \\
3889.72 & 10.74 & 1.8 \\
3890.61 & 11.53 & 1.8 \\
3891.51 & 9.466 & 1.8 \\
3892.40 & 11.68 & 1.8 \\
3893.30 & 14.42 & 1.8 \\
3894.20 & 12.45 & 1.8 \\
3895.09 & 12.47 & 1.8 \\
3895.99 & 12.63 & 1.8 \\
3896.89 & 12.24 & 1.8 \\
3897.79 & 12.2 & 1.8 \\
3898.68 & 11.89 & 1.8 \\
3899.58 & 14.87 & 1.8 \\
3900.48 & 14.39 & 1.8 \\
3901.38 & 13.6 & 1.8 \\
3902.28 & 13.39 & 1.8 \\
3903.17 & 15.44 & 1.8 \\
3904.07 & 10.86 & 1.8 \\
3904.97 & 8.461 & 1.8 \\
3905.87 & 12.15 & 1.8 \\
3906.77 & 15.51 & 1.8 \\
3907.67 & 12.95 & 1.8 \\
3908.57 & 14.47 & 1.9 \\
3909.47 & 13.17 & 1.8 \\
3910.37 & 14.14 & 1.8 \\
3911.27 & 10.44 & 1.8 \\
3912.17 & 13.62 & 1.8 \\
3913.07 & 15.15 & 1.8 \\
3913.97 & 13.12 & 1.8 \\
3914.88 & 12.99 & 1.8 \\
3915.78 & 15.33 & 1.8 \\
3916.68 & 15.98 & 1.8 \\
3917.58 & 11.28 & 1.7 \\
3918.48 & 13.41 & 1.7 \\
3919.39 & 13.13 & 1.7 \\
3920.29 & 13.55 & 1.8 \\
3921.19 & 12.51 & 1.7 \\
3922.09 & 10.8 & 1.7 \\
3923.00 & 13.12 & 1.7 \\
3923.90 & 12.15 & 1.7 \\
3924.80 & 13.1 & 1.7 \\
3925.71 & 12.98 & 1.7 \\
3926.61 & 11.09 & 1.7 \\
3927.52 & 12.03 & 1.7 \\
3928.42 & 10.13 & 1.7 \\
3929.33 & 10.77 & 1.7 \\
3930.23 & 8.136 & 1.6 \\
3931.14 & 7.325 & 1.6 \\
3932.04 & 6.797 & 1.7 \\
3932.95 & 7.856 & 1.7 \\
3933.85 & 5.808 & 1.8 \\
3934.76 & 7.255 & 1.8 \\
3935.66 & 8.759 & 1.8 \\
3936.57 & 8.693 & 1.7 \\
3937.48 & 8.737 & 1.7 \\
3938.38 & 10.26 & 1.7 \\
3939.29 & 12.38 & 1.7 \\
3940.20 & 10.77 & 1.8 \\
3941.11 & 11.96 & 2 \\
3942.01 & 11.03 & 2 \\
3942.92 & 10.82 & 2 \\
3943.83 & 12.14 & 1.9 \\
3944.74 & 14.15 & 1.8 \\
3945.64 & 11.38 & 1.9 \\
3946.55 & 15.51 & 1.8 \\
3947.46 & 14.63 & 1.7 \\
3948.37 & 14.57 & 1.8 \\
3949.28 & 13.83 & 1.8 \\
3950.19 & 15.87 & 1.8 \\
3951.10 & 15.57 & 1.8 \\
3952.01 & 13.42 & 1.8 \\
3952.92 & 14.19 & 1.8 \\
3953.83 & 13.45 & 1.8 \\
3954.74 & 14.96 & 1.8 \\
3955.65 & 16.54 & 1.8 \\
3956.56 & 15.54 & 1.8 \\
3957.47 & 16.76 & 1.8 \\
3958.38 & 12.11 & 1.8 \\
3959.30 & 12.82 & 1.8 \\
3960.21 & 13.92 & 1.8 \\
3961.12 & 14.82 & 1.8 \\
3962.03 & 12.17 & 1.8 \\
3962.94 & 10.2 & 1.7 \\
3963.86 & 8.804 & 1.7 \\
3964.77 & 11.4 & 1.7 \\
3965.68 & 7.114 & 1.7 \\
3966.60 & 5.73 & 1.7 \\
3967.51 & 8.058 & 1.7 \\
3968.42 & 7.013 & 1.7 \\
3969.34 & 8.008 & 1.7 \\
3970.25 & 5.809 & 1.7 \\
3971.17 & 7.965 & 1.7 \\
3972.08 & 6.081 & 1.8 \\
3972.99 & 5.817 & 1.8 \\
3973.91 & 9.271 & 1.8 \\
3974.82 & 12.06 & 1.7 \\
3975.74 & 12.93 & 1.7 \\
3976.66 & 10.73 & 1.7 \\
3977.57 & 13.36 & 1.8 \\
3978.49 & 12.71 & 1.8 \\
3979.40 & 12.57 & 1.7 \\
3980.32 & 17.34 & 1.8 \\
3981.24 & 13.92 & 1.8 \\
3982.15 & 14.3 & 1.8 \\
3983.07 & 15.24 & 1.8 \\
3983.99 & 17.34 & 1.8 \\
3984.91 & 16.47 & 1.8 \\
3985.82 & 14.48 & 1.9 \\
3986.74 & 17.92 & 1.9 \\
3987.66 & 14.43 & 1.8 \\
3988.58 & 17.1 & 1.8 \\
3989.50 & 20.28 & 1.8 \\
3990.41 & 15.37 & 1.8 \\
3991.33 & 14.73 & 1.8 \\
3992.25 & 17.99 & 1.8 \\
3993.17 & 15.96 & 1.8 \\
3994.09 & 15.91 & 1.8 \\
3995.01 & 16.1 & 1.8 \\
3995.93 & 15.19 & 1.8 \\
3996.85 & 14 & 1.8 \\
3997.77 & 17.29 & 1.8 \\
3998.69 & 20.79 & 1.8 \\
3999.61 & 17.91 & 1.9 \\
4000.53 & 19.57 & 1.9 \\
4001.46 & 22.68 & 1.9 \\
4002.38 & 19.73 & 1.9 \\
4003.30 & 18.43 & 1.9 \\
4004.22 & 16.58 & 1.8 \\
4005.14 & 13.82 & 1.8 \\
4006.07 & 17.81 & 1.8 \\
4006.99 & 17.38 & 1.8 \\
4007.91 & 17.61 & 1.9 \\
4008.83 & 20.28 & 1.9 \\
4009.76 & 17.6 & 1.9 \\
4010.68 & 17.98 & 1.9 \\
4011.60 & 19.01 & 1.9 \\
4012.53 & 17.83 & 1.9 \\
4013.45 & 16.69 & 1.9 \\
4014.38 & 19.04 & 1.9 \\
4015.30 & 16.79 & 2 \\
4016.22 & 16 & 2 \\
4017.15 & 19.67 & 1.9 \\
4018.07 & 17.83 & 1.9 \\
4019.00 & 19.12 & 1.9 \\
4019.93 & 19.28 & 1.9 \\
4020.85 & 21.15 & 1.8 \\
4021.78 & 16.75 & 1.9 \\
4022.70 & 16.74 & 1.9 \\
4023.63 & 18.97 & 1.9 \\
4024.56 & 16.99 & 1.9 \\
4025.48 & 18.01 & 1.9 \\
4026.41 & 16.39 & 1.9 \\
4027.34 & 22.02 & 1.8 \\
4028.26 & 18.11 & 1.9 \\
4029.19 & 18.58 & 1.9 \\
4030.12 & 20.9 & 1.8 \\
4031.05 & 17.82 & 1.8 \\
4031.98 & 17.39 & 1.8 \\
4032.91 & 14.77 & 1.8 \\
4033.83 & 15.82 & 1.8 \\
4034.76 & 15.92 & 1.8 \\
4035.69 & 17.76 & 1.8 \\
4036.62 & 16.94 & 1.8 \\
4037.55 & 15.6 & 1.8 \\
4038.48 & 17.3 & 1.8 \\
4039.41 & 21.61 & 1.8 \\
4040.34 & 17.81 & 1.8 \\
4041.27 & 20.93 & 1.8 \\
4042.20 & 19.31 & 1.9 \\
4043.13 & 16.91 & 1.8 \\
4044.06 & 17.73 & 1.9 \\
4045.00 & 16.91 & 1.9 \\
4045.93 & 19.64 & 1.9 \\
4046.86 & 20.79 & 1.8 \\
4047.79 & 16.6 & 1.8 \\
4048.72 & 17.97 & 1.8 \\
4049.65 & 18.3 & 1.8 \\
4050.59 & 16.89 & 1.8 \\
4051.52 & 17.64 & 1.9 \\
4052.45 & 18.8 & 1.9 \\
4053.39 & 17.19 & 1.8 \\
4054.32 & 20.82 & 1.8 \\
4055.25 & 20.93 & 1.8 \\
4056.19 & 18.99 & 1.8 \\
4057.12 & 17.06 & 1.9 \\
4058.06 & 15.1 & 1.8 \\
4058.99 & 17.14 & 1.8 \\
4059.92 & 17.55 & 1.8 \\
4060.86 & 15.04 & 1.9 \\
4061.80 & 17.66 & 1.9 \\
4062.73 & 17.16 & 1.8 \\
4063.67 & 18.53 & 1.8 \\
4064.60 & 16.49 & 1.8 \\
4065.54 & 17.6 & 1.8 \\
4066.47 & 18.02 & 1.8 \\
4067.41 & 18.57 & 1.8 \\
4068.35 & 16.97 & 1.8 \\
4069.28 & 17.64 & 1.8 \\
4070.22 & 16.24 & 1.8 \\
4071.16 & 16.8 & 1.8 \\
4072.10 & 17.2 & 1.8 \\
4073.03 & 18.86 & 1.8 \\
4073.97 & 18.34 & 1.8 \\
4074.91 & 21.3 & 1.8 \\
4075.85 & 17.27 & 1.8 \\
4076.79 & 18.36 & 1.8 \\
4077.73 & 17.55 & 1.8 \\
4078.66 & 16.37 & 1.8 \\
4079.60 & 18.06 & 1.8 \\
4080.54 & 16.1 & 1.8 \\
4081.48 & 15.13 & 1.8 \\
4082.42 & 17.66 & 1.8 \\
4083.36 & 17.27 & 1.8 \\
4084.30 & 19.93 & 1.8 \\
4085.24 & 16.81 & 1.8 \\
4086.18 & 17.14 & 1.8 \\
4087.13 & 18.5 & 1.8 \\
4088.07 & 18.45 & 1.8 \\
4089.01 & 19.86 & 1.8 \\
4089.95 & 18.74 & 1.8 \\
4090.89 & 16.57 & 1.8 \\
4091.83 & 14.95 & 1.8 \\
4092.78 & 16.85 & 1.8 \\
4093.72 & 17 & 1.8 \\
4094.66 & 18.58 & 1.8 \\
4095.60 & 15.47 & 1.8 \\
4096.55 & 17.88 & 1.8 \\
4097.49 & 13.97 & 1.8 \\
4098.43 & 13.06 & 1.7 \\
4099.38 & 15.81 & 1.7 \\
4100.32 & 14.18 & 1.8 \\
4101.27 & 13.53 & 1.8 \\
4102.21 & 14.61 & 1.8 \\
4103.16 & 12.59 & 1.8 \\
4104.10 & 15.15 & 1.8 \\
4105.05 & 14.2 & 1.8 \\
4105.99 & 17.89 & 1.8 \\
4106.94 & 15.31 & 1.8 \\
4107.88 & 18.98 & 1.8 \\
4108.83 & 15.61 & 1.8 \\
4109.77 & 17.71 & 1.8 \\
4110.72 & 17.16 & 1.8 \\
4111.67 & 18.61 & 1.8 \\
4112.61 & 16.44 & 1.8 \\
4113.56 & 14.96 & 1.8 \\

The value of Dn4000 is 1.60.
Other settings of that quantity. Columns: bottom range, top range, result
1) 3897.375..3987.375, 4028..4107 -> 1.52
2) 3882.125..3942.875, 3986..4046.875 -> 1.61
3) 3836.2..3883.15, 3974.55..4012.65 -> 1.52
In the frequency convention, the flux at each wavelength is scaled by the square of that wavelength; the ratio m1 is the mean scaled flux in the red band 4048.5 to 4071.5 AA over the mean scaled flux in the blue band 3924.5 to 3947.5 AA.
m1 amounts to 1.79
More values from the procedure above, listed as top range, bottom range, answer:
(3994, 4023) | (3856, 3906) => 1.58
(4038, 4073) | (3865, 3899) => 1.68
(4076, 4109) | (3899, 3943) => 1.53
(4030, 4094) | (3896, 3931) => 1.50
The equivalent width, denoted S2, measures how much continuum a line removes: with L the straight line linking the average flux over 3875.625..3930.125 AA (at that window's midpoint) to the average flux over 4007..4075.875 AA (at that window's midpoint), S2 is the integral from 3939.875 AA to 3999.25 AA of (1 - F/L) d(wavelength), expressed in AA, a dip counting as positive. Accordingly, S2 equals 7.0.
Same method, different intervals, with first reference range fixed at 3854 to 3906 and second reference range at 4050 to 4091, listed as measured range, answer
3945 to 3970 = 3.15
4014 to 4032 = -2.31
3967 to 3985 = 4.46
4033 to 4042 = -0.49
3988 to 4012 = -2.99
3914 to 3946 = 5.57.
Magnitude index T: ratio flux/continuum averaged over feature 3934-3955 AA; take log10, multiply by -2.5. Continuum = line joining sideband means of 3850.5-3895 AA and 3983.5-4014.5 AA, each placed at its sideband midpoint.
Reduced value 0.22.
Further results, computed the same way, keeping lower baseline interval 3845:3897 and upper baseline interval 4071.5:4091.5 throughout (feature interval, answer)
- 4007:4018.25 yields -0.13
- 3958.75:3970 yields 0.42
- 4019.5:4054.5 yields -0.09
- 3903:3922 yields 0.00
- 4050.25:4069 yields -0.03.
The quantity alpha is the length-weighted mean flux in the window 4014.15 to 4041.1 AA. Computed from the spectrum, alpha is 18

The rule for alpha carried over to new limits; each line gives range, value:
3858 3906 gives 12.1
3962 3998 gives 12.7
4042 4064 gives 17.9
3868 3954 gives 12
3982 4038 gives 17.5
